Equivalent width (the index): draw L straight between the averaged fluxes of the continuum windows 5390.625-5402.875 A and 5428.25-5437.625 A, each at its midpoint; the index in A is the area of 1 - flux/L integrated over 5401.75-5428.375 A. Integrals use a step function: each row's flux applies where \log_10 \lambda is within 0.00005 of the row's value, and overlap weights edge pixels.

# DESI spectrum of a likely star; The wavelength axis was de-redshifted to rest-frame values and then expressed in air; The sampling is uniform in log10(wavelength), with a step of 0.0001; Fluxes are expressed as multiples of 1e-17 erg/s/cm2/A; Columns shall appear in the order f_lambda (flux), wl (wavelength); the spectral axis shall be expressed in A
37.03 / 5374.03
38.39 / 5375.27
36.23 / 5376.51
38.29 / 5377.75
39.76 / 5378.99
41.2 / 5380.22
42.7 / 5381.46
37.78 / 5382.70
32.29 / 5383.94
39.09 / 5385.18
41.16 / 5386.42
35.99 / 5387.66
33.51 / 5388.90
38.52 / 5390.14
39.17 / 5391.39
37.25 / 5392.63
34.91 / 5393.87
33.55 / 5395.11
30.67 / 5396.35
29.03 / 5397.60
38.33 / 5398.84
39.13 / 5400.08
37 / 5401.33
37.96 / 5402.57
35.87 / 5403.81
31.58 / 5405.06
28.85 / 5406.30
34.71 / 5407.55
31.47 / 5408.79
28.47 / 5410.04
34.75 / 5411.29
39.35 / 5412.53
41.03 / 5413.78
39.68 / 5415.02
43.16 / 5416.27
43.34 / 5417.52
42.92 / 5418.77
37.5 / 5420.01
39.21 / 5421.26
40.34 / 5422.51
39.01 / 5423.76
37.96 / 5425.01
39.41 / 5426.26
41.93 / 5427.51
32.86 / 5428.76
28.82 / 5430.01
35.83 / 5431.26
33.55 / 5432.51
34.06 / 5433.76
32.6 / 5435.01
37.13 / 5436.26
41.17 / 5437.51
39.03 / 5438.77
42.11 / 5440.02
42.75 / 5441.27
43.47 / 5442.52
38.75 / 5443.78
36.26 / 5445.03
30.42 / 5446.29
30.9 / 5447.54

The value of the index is -2.0 A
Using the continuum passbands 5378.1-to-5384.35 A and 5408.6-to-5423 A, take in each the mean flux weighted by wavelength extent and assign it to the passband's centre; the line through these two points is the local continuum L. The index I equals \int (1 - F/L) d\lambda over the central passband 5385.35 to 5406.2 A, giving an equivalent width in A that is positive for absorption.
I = 1.7 A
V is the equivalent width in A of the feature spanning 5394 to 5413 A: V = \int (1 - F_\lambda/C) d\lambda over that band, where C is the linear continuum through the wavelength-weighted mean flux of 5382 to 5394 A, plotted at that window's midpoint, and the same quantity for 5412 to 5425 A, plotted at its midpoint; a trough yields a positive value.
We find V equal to 2.32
